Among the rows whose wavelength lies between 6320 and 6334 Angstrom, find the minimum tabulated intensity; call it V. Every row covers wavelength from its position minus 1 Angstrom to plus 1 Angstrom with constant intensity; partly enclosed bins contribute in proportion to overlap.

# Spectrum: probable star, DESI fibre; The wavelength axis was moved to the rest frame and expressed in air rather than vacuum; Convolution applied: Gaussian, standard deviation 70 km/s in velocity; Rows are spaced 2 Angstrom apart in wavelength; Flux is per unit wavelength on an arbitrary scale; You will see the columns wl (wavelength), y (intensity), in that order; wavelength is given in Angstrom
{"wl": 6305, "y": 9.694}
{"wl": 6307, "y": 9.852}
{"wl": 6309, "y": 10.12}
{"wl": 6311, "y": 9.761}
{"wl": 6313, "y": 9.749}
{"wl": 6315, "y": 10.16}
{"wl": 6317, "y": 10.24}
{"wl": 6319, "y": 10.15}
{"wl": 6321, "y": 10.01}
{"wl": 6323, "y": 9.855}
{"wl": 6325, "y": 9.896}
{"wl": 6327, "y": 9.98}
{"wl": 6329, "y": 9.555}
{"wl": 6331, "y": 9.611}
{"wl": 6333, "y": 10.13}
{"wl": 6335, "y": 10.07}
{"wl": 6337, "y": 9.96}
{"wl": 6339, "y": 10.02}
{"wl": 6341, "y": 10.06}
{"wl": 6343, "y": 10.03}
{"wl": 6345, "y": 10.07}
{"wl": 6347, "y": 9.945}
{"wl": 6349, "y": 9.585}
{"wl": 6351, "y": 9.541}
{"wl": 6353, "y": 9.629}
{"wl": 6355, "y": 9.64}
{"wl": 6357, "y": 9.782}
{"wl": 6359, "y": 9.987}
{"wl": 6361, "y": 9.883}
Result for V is 9.555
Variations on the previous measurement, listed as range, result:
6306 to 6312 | 9.761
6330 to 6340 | 9.611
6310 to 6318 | 9.749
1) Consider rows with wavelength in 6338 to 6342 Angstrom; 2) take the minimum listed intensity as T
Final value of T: 10.02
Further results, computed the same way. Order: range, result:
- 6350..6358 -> 9.541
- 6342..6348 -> 9.945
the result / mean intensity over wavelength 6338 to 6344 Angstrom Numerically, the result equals 10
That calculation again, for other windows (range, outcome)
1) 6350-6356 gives 9.6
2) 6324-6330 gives 9.81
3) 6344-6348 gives 10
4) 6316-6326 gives 10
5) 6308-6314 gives 9.88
